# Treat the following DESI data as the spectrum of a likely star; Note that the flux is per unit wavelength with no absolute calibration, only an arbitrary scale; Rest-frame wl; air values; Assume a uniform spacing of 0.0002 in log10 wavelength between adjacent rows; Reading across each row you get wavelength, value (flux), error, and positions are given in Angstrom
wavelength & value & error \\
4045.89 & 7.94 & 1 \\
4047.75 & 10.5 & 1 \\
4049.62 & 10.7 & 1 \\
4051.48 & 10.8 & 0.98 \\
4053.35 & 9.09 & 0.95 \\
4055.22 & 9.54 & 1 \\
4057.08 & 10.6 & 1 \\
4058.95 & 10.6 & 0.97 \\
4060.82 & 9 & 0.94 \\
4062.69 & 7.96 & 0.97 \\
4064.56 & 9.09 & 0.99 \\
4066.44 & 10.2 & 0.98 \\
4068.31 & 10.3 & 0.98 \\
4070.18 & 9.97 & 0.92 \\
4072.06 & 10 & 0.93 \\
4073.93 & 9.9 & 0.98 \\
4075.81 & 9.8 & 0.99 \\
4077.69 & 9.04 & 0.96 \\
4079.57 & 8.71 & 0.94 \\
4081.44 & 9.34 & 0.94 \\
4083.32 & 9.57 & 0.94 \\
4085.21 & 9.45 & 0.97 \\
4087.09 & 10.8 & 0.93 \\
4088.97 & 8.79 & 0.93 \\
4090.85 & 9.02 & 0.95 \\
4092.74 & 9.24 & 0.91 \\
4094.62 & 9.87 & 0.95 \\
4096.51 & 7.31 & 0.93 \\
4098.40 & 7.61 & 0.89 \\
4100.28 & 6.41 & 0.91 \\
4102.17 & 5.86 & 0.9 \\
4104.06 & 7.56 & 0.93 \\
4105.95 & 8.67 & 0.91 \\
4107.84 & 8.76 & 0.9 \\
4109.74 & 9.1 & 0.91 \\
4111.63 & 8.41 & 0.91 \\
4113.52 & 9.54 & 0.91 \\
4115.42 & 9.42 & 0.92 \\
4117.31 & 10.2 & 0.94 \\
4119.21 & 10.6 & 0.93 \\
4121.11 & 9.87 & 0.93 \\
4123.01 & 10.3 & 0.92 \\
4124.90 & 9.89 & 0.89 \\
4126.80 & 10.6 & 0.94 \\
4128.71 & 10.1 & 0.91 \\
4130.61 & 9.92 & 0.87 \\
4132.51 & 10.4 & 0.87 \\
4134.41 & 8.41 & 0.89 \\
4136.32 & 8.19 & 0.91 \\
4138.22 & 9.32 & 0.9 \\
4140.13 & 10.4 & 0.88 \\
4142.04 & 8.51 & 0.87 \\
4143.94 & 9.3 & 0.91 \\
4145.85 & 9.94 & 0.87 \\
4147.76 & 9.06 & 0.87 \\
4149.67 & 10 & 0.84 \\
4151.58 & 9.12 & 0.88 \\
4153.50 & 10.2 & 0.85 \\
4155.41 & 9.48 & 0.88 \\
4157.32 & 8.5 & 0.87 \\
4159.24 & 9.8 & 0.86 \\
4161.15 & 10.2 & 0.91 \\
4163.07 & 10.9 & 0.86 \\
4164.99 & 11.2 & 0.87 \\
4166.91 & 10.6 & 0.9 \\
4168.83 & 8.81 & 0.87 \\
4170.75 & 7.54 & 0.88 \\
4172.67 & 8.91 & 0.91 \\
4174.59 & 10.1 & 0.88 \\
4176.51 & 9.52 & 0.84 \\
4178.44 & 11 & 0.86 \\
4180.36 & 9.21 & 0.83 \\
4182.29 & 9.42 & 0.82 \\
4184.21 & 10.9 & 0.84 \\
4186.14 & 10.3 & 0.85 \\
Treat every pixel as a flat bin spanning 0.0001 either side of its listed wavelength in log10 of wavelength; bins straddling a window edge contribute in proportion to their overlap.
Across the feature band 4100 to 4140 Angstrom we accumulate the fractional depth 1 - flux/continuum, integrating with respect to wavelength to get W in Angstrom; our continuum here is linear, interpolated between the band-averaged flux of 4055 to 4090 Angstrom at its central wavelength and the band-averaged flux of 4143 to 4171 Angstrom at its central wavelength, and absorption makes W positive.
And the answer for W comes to 1.9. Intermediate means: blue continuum 9.62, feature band 9.19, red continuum 9.69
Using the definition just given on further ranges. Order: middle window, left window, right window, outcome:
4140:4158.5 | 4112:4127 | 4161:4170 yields 1.38 Angstrom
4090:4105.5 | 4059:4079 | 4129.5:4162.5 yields 2.68 Angstrom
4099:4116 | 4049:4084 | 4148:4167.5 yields 2.87 Angstrom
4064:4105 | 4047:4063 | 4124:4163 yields 3.49 Angstrom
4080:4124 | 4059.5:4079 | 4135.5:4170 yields 2.89 Angstrom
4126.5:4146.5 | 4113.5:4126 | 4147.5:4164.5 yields 0.78 Angstrom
